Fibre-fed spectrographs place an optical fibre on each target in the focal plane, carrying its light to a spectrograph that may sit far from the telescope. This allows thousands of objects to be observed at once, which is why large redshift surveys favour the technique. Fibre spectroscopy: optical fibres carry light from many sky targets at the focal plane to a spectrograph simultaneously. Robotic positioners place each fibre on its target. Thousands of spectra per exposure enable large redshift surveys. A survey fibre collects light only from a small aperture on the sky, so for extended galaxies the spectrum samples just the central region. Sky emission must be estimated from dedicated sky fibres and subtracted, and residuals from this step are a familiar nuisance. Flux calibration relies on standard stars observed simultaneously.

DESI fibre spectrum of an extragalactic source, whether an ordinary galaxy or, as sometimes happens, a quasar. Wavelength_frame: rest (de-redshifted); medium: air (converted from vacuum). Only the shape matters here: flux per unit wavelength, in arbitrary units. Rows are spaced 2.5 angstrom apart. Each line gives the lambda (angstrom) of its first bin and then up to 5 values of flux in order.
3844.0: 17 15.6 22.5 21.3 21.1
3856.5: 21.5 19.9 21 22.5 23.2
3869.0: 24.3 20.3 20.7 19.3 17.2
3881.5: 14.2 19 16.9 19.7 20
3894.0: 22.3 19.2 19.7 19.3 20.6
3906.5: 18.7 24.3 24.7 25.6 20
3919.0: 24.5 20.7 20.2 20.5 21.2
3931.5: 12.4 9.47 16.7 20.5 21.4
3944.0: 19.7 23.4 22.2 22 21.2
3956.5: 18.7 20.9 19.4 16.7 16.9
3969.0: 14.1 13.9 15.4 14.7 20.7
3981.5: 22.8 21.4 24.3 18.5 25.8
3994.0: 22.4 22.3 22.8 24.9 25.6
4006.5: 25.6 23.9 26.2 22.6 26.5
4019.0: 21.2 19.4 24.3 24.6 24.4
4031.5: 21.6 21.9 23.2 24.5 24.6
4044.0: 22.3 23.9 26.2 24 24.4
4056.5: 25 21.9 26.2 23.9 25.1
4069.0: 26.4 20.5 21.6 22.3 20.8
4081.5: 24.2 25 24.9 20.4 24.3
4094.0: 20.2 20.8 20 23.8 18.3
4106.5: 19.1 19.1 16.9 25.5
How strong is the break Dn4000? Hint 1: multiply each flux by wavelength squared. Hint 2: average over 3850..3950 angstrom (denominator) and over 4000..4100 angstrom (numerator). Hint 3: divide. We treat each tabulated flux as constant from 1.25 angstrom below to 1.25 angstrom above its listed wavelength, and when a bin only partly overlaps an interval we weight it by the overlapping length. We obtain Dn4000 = 1.3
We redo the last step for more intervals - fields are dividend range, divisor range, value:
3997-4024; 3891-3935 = 1.24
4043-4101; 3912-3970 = 1.27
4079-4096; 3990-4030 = 1.00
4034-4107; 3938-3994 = 1.22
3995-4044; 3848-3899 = 1.26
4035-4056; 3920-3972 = 1.35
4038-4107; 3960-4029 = 1.12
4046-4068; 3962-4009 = 1.24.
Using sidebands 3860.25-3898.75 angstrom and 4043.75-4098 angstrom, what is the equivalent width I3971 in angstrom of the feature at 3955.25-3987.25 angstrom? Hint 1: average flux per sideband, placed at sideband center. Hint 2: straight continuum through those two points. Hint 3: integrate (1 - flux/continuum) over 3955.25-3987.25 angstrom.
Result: 4.8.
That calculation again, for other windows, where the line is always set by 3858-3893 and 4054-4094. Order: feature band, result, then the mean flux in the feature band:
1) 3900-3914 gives -1.0 angstrom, 21.9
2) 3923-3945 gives 3.1 angstrom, 18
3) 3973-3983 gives 1.5 angstrom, 18.6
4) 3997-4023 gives -1.8 angstrom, 23.8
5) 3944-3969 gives 1.7 angstrom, 19.8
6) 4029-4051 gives -0.7 angstrom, 23.6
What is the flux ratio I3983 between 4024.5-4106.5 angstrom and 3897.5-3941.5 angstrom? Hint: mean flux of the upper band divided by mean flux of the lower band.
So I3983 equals 1.2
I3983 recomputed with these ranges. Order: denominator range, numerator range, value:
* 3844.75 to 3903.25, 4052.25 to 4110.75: 1.12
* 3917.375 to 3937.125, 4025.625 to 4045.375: 1.28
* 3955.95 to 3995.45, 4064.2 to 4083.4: 1.20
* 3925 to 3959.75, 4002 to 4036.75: 1.23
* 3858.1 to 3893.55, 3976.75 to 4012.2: 1.16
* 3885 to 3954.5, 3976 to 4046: 1.14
